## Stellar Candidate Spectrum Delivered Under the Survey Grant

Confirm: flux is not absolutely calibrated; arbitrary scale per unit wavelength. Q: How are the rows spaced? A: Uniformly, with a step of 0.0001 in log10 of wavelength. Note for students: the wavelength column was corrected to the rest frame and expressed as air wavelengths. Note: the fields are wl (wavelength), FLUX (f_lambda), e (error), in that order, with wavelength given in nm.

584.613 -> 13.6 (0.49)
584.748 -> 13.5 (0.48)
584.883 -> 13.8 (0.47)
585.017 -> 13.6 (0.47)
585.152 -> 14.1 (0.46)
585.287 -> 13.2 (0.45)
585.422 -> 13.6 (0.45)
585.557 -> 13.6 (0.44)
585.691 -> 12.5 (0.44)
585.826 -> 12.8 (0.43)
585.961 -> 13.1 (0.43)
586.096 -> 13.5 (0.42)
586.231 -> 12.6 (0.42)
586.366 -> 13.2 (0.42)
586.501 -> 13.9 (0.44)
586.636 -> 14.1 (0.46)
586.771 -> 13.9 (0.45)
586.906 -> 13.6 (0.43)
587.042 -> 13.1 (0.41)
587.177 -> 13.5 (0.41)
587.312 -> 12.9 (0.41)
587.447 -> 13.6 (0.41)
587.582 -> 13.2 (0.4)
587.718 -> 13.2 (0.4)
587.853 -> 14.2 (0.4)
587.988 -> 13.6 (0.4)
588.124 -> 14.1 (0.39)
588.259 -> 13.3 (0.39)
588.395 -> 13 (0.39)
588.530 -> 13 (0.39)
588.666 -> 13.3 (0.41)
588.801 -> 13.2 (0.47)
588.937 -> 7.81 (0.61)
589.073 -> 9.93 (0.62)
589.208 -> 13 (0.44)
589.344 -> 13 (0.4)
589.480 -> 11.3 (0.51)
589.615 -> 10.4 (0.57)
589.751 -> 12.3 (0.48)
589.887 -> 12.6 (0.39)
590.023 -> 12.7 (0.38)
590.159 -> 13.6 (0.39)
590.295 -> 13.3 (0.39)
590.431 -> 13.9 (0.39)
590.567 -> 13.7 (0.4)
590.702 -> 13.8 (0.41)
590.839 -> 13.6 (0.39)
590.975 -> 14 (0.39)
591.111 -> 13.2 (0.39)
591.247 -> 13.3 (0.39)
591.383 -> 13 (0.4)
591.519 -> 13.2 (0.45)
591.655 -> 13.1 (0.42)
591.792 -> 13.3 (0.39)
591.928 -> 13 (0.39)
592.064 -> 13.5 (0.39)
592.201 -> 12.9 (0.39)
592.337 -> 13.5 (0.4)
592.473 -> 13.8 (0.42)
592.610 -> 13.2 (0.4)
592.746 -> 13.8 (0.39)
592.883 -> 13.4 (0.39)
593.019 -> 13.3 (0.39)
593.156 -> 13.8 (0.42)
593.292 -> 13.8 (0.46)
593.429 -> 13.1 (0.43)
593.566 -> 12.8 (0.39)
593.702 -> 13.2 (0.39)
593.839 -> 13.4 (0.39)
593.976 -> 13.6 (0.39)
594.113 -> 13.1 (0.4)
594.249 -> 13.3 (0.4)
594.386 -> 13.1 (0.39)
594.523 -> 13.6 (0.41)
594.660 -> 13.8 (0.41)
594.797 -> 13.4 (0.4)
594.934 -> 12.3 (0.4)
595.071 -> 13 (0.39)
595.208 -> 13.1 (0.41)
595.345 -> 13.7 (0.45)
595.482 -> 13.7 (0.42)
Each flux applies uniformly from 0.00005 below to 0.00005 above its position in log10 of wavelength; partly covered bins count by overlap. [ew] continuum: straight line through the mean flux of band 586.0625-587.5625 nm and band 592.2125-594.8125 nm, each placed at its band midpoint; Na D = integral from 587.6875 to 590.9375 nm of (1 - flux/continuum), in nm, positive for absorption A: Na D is 0.16 nm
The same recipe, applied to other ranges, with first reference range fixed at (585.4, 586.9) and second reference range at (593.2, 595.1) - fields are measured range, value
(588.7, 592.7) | 0.148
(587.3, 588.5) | -0.012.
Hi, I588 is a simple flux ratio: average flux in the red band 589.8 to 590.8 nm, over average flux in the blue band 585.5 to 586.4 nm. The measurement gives 1.0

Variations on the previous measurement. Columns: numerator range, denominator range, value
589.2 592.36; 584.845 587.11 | 0.97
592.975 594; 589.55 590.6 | 1.05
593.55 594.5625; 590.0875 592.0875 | 0.99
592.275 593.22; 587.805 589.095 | 1.07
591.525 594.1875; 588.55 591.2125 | 1.06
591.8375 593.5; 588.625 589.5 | 1.16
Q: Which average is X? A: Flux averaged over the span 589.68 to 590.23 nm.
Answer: 12.8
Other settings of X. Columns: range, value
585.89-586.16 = 13.3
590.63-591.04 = 13.8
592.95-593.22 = 13.6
